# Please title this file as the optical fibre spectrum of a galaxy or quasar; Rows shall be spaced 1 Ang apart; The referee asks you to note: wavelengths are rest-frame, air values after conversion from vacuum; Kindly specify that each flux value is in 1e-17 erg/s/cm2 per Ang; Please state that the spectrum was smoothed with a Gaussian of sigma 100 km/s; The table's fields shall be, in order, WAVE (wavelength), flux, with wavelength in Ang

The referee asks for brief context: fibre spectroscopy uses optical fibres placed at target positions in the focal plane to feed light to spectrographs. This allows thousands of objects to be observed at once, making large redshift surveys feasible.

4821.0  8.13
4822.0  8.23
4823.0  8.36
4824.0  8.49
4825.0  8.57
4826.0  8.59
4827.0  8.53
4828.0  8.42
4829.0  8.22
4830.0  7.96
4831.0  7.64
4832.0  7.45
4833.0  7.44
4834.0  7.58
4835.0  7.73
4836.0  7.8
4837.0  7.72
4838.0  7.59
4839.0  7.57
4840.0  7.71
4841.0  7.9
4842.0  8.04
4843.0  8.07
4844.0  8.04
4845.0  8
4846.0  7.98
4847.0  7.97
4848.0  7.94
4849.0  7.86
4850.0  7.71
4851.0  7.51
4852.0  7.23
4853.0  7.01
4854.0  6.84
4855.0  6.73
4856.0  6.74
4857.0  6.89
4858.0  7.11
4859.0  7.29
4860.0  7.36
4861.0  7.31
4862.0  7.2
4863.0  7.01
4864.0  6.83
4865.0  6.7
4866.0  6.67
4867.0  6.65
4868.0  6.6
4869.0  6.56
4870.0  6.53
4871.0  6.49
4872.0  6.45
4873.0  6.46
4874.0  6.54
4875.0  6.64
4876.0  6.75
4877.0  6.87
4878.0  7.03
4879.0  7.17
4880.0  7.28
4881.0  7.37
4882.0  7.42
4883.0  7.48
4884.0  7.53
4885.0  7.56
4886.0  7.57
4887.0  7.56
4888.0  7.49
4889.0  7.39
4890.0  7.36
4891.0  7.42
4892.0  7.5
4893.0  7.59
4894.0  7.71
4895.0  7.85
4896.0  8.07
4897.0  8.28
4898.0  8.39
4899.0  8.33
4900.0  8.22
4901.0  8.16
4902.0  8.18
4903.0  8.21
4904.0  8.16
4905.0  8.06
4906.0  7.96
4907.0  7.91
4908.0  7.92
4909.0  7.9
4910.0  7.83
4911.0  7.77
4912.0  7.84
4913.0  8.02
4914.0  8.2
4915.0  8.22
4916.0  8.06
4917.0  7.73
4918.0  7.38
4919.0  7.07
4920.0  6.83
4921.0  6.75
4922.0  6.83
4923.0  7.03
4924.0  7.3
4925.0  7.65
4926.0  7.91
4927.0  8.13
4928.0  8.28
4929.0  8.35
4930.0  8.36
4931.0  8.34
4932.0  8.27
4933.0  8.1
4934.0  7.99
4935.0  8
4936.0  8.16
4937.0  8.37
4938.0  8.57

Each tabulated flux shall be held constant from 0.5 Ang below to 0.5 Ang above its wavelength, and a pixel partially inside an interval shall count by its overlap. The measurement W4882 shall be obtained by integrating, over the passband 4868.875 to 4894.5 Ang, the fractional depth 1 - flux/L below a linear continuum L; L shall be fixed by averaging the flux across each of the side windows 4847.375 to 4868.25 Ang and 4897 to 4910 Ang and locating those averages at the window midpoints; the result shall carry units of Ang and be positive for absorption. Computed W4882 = 1.6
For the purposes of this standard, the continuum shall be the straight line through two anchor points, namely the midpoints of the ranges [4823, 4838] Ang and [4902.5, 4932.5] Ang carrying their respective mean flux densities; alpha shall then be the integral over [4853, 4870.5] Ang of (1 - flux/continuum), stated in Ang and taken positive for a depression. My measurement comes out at 2.31 Ang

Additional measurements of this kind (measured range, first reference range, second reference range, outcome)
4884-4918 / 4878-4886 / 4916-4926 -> -2.6 Ang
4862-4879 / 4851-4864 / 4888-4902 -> 1.5 Ang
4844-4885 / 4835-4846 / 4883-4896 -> 3.2 Ang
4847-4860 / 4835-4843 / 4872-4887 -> 0.5 Ang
